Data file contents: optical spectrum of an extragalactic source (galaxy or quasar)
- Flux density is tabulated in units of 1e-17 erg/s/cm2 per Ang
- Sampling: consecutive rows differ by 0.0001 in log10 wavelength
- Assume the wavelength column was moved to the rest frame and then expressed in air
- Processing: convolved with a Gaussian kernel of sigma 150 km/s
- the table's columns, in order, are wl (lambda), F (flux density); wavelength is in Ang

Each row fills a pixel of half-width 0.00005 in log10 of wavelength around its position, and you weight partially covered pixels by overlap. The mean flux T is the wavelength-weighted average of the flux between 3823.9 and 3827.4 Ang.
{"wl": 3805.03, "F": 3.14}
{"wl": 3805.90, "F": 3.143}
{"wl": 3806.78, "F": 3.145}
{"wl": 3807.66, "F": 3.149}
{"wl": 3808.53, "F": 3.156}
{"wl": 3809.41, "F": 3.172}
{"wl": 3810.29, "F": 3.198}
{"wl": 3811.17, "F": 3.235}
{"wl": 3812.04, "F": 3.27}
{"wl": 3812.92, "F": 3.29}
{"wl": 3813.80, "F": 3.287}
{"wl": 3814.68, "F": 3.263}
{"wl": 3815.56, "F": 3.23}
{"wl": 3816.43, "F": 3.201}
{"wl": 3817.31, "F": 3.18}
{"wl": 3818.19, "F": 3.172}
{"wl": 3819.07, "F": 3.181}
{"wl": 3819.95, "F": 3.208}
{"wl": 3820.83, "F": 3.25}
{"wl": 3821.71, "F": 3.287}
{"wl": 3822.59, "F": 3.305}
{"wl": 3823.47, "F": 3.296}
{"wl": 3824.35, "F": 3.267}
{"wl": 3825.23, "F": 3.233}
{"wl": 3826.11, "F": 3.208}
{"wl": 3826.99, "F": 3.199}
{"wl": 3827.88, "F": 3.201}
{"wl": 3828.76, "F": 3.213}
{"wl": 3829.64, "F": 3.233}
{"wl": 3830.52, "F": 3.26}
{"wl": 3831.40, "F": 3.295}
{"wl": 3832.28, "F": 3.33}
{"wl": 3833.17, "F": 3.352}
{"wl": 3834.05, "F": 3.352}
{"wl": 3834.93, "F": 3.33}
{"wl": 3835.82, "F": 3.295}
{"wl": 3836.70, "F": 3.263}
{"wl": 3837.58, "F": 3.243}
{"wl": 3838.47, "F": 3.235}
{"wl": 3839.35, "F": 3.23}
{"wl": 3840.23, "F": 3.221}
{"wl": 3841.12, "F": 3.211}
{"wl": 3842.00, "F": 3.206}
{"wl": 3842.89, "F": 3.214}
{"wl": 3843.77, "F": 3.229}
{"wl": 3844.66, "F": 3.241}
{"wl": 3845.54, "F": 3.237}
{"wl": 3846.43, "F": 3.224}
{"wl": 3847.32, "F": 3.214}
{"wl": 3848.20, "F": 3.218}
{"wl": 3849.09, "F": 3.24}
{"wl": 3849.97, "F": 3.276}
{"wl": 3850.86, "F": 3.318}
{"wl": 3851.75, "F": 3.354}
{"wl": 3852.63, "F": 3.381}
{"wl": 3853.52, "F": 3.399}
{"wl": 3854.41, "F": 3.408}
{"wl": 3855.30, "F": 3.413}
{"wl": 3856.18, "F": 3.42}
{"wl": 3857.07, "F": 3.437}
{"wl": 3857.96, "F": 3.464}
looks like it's 3.23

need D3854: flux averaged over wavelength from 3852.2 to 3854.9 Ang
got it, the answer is 3.39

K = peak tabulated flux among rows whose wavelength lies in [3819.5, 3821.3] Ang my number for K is 3.25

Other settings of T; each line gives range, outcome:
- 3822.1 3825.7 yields 3.28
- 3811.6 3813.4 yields 3.29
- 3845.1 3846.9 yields 3.22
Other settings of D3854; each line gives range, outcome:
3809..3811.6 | 3.2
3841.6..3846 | 3.22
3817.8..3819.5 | 3.18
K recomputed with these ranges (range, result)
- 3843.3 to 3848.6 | 3.241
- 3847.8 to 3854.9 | 3.408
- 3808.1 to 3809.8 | 3.172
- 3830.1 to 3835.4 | 3.352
